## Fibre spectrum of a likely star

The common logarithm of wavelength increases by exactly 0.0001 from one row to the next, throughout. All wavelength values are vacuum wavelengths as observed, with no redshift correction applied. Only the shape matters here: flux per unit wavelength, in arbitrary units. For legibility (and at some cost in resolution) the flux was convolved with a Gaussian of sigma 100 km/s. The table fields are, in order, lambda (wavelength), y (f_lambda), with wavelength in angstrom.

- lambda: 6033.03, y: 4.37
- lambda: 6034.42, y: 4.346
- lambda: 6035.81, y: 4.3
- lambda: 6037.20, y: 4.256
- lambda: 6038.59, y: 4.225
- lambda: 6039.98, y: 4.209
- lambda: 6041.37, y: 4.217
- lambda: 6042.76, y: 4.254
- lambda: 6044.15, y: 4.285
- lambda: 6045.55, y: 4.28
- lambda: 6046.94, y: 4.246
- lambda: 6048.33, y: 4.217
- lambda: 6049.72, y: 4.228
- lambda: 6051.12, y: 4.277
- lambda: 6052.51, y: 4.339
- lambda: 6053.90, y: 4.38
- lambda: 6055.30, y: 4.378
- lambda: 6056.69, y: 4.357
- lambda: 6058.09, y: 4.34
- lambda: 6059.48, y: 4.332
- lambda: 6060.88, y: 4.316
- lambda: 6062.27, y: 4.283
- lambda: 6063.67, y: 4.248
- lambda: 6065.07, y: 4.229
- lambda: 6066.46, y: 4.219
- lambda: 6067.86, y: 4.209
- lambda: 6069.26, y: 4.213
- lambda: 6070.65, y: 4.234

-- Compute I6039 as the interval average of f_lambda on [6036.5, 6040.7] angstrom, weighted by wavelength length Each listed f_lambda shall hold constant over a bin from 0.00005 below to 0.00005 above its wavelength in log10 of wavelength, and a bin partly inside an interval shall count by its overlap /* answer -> 4.23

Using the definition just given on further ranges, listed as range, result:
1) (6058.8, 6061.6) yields 4.33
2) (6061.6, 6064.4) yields 4.25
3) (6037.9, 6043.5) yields 4.23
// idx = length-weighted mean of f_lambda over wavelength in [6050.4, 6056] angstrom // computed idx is 4.34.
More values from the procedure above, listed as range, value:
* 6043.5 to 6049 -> 4.25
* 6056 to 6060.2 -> 4.34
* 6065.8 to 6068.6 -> 4.21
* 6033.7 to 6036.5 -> 4.32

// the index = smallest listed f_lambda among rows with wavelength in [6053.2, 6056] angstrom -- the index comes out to 4.378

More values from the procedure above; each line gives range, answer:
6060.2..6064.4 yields 4.248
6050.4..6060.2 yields 4.277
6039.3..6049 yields 4.209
